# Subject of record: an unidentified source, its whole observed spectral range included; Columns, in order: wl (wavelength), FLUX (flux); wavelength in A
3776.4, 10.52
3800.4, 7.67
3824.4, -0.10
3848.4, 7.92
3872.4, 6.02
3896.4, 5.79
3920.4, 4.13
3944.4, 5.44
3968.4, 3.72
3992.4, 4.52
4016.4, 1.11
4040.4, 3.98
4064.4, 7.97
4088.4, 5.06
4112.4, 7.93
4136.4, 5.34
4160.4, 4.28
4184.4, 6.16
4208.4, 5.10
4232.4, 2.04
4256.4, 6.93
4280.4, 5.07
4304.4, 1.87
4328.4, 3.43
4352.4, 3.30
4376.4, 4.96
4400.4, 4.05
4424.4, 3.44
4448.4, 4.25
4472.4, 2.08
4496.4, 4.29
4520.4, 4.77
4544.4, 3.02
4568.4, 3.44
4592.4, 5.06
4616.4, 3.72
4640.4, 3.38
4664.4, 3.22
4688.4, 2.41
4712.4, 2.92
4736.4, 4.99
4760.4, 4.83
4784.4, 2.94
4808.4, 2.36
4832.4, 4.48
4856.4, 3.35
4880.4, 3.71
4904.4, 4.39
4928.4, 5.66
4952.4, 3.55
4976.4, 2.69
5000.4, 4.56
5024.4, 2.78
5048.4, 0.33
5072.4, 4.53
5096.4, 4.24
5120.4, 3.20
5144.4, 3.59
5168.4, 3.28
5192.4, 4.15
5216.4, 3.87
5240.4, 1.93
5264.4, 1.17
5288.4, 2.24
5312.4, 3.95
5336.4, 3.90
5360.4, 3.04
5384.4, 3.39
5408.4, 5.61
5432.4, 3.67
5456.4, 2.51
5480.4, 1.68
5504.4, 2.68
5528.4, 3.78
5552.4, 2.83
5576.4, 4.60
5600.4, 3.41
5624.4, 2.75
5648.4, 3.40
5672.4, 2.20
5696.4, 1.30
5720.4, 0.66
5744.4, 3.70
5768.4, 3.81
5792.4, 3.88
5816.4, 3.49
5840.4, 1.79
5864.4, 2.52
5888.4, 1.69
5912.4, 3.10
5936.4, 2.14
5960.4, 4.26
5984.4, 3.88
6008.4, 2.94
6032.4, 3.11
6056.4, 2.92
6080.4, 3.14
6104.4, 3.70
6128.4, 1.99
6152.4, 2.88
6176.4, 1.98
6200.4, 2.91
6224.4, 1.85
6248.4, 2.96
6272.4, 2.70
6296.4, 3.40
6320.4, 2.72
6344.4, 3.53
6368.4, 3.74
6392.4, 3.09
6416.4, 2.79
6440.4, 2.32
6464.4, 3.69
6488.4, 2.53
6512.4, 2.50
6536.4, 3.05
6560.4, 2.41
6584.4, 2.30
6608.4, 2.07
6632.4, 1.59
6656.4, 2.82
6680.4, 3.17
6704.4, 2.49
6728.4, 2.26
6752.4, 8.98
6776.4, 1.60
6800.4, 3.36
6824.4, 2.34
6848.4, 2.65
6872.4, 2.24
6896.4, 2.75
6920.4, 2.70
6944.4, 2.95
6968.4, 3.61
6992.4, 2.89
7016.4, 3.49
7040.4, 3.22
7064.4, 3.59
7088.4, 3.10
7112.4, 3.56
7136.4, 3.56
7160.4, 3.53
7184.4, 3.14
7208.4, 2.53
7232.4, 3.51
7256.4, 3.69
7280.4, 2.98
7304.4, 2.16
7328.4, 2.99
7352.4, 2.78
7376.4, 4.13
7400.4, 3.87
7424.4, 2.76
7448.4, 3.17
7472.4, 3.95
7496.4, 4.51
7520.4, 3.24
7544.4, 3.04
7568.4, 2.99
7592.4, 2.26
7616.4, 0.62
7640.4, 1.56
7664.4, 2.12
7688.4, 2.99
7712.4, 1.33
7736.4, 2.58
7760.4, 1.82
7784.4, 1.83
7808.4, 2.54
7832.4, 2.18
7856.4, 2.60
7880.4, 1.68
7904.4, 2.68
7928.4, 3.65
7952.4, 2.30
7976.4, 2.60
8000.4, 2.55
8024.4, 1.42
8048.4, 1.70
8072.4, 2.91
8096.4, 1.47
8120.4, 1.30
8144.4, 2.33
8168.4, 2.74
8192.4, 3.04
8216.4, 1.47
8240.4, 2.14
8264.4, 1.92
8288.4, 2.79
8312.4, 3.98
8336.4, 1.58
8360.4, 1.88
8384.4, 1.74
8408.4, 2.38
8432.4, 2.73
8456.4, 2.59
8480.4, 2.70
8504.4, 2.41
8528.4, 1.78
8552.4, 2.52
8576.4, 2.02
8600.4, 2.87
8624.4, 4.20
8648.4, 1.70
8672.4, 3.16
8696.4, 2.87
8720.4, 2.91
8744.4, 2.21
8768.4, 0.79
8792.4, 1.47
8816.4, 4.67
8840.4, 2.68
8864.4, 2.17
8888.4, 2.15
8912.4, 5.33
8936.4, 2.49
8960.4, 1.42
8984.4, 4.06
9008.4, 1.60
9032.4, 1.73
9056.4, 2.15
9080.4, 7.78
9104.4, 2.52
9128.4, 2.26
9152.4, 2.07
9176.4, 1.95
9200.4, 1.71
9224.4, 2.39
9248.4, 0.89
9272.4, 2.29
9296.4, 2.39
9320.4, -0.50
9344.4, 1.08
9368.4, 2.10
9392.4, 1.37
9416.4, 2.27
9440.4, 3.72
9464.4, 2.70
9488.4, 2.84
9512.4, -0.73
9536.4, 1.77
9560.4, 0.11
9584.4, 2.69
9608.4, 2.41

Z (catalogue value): 0.812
